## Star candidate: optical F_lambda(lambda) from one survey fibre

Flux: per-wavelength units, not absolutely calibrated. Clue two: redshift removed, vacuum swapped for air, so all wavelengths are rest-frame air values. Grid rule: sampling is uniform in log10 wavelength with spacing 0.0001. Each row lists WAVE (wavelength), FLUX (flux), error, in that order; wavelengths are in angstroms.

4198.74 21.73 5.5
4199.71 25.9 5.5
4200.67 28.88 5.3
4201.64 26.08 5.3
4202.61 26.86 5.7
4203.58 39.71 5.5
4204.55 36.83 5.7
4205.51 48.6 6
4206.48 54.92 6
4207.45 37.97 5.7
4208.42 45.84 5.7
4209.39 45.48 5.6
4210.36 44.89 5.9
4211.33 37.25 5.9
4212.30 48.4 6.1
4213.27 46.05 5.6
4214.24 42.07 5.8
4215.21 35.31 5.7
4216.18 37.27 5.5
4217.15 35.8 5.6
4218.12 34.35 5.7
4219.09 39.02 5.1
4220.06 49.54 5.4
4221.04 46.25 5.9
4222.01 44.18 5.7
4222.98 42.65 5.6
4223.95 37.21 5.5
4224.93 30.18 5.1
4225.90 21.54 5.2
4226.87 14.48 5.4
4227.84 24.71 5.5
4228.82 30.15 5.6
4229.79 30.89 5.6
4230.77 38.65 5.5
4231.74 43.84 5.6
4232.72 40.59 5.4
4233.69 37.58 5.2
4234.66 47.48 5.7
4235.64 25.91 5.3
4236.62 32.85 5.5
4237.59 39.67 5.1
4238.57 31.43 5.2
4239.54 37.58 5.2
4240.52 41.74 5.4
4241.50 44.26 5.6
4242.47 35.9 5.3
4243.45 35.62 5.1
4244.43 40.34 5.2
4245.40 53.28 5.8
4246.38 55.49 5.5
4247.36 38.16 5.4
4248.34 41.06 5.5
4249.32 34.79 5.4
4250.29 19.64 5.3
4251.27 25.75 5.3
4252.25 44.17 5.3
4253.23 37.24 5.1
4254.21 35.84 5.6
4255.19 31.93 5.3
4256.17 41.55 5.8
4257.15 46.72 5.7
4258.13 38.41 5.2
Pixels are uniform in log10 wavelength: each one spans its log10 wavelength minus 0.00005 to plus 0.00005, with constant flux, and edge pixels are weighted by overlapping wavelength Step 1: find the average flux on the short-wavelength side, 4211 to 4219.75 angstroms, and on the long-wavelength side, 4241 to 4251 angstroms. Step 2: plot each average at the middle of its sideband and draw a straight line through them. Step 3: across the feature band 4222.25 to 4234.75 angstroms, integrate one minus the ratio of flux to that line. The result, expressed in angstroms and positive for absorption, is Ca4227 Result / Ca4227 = 1.9 angstroms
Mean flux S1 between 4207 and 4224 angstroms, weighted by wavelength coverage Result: 41.8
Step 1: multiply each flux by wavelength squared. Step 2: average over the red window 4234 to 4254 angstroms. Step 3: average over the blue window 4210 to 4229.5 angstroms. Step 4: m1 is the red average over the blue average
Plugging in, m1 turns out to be 1.04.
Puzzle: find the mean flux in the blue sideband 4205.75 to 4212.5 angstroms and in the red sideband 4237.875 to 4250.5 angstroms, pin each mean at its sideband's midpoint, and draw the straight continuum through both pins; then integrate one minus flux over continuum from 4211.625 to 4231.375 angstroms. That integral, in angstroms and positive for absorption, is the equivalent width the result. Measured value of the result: 3.1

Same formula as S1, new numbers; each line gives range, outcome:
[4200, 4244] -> 37.6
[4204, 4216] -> 43.5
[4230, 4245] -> 38.2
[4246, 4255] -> 36.5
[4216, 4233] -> 35.5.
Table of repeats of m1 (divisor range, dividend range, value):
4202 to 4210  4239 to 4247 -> 1.04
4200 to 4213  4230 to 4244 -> 0.96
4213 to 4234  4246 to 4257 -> 1.03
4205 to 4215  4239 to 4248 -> 0.96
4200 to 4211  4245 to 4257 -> 1.00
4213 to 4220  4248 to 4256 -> 0.89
